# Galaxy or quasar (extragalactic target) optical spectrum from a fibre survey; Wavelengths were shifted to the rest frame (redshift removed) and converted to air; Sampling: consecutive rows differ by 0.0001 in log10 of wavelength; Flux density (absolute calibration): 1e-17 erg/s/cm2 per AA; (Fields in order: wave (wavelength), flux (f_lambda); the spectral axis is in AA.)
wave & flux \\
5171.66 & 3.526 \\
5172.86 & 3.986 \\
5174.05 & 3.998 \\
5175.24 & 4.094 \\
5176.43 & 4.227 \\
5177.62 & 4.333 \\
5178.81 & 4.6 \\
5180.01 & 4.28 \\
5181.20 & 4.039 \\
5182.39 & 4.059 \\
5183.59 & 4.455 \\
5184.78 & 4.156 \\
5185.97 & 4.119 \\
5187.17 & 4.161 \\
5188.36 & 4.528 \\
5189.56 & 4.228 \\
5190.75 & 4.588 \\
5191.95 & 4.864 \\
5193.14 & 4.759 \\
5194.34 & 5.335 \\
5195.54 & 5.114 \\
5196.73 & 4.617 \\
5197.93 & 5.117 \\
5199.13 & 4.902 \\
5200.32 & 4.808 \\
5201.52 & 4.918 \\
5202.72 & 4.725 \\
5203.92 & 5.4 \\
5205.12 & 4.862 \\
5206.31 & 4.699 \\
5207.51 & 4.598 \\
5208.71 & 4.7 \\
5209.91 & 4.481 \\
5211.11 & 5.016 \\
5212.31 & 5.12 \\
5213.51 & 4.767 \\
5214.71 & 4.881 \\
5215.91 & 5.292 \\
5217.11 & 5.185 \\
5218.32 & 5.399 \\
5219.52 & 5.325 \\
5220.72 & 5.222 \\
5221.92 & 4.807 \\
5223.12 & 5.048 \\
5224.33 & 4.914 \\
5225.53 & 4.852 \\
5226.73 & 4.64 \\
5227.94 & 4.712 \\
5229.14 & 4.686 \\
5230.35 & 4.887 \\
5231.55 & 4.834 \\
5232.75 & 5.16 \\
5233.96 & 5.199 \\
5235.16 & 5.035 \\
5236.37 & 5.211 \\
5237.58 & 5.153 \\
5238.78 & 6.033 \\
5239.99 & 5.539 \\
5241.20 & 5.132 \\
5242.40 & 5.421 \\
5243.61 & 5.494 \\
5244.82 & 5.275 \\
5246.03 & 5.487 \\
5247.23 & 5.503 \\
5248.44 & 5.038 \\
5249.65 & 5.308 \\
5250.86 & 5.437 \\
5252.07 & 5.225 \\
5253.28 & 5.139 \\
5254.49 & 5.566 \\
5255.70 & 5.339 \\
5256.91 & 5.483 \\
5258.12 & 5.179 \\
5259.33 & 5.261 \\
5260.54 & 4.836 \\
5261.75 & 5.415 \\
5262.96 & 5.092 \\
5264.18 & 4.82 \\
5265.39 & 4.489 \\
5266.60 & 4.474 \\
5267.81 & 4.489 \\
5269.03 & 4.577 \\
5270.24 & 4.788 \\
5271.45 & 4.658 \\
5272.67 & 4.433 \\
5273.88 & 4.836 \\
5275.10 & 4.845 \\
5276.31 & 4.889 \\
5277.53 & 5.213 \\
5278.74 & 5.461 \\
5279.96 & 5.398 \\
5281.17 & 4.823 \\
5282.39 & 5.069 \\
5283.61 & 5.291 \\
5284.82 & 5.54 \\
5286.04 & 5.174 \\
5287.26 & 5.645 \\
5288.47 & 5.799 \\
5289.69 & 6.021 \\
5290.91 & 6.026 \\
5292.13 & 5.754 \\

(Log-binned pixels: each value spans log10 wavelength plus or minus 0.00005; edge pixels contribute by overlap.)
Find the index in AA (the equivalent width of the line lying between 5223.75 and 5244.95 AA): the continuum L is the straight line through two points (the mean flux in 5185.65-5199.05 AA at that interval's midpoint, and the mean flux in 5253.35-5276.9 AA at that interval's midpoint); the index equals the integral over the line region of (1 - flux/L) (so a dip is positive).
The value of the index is -1.3 AA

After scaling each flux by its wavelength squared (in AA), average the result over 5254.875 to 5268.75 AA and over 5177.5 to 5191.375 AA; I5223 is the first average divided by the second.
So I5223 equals 1.20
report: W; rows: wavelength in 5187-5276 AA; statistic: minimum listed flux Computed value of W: 4.161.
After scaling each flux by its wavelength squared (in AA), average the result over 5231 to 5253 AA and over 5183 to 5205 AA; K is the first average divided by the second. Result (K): 1.15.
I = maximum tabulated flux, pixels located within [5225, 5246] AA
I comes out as 6.033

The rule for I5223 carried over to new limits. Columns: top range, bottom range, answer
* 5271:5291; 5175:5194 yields 1.24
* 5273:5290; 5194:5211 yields 1.11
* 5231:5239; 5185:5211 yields 1.11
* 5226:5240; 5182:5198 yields 1.13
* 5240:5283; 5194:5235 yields 1.05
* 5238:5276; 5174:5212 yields 1.14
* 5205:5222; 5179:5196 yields 1.12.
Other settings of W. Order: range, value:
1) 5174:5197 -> 3.998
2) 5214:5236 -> 4.64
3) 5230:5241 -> 4.834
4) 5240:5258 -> 5.038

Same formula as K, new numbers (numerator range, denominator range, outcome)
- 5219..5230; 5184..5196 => 1.09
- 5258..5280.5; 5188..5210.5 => 1.05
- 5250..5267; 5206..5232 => 1.06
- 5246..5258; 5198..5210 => 1.12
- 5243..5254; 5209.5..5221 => 1.06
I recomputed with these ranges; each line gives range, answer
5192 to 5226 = 5.4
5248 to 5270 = 5.566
